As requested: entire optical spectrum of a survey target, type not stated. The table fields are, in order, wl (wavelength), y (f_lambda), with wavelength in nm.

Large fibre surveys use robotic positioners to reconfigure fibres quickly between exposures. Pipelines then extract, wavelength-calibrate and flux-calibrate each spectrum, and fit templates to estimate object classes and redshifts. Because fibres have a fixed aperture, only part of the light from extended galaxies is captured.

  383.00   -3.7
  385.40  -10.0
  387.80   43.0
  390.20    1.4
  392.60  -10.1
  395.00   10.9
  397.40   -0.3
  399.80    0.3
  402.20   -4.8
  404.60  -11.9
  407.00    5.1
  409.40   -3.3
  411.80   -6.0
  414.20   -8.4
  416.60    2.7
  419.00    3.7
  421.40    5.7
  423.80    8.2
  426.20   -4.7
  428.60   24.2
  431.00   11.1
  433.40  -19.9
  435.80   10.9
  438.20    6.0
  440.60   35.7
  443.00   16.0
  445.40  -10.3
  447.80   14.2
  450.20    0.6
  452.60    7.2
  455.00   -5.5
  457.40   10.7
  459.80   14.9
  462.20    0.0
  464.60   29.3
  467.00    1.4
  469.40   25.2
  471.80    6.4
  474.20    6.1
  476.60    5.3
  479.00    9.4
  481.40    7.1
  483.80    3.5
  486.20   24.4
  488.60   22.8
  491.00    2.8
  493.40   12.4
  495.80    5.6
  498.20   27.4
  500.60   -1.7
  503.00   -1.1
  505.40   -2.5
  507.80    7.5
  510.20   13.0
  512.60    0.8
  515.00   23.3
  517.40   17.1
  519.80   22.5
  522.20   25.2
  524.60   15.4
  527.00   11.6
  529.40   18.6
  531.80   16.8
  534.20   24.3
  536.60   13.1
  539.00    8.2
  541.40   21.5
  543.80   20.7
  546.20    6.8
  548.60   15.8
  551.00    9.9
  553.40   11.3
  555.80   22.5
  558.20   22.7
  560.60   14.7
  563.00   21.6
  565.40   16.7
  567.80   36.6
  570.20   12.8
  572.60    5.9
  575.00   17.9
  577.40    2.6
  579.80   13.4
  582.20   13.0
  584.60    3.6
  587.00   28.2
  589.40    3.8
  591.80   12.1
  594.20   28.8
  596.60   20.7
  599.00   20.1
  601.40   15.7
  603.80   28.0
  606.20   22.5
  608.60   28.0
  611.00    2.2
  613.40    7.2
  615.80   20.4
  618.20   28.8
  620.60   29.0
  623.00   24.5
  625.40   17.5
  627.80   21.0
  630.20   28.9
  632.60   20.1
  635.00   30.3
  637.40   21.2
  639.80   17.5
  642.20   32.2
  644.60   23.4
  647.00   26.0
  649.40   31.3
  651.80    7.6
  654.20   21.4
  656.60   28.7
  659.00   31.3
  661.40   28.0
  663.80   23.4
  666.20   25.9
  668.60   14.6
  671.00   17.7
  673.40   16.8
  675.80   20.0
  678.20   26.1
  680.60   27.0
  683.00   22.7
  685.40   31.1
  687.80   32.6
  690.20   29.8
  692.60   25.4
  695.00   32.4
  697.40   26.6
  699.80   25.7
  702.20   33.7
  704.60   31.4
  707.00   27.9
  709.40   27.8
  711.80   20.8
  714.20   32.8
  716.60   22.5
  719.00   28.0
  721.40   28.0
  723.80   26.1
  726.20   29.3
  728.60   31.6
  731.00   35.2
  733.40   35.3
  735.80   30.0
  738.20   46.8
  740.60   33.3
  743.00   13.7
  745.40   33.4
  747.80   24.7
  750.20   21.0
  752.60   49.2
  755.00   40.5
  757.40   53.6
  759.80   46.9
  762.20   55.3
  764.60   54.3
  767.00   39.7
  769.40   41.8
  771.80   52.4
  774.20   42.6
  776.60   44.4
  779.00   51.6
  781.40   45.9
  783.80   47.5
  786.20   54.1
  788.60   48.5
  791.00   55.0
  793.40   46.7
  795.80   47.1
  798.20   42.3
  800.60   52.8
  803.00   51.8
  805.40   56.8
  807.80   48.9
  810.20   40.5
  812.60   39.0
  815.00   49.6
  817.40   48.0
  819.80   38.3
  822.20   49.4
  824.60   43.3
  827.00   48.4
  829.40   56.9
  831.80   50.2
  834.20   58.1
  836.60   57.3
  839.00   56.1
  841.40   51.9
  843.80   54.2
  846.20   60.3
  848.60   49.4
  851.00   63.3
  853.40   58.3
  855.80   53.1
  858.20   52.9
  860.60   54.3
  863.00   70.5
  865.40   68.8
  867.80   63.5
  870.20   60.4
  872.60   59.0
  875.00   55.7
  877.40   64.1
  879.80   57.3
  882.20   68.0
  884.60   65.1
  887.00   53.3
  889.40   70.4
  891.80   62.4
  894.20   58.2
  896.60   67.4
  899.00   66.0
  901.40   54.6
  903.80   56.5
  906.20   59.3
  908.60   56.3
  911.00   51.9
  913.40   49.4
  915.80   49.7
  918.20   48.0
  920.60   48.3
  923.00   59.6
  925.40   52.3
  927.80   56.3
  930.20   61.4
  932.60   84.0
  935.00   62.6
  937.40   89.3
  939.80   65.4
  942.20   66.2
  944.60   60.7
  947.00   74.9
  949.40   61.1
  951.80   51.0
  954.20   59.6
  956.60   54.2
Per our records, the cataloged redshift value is 0.89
